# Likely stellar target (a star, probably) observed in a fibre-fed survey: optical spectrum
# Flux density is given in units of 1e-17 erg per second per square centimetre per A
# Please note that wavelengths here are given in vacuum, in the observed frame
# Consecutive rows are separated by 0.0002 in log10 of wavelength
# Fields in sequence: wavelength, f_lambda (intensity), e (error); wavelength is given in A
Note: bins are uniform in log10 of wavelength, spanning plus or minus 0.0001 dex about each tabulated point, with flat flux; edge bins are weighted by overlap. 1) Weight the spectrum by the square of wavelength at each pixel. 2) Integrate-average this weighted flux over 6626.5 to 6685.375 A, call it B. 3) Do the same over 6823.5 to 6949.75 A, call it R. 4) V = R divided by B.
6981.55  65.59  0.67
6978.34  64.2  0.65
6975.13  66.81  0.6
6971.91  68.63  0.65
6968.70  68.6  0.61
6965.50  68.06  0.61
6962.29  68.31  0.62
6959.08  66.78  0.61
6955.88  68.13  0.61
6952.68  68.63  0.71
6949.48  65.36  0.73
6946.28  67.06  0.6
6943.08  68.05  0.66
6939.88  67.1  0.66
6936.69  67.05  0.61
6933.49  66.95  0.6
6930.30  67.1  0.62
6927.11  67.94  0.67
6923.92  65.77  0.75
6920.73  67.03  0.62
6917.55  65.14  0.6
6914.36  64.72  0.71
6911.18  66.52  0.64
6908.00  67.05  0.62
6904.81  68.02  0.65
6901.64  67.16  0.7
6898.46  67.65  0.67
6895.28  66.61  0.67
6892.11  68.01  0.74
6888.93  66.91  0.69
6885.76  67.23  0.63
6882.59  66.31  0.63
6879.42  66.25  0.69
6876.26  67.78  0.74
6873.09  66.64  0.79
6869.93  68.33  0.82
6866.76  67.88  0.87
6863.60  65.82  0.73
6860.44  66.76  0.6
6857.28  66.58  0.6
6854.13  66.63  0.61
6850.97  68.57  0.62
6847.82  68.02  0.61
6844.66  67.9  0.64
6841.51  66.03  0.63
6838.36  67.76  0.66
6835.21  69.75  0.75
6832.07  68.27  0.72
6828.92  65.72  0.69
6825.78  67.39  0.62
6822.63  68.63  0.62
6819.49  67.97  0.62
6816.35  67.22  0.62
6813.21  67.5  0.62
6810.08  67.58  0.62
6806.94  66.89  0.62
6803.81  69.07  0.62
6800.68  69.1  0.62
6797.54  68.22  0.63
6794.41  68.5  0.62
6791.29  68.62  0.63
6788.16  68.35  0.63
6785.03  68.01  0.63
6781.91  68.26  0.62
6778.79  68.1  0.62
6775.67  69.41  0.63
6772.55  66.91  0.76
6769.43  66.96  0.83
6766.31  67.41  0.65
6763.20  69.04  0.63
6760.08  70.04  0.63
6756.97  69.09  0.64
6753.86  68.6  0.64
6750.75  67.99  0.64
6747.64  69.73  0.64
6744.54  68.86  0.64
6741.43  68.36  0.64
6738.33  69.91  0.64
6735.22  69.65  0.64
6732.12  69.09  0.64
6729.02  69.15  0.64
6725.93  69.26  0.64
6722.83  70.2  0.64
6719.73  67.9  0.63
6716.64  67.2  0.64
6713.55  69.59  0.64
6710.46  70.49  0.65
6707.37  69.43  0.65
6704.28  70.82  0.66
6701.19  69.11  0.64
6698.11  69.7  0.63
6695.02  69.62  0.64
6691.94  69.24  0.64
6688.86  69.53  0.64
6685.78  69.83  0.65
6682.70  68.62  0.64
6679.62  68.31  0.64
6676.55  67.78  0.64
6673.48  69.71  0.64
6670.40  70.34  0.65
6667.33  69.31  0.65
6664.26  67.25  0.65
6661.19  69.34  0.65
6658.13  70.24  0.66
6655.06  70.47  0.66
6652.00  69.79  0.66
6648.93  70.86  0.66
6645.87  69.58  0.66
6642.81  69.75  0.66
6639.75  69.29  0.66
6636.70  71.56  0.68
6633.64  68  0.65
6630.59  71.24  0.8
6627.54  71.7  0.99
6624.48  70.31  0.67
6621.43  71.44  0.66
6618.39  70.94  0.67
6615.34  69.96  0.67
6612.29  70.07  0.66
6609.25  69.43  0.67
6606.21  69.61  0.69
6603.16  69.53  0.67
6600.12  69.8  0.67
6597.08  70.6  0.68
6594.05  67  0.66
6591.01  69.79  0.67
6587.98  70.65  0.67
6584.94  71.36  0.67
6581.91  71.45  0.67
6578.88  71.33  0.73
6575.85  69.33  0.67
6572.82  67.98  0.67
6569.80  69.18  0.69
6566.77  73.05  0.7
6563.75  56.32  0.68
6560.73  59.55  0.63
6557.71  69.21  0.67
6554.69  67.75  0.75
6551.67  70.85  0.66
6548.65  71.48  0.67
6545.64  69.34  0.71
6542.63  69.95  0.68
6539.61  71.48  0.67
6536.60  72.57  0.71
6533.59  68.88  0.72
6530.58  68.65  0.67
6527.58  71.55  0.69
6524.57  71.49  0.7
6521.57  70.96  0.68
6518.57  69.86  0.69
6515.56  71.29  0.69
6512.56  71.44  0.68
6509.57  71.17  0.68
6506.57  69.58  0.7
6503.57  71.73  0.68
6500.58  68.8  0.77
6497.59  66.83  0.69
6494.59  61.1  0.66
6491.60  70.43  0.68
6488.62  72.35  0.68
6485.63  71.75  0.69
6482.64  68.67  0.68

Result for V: 1.03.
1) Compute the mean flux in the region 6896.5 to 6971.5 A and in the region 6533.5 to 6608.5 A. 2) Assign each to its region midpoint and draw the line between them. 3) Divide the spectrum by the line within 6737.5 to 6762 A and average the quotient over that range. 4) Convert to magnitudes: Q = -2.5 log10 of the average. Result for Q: -0.01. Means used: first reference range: 69.1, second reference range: 67.2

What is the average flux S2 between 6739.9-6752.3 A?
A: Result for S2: 68.7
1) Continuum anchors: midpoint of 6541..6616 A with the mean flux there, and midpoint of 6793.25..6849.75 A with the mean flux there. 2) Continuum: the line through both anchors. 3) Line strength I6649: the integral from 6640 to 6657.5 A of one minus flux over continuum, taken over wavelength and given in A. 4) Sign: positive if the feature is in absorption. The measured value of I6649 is -0.4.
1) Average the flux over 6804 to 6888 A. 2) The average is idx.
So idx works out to 67.4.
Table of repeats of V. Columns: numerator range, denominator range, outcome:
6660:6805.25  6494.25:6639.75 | 1.04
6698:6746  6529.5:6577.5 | 1.06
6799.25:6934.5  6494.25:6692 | 1.05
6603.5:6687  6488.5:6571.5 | 1.05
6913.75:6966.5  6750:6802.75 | 1.03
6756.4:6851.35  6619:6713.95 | 1.02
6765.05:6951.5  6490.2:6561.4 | 1.07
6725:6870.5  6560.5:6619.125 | 1.05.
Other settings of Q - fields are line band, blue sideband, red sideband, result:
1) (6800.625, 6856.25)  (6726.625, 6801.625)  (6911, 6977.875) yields 0.01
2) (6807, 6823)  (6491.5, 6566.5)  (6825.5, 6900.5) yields 0.00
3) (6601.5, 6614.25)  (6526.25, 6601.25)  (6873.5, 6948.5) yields -0.01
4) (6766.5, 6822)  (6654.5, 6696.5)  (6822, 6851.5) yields 0.00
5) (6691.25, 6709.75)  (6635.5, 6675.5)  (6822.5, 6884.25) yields -0.01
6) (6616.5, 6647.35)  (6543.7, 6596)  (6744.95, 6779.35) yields -0.03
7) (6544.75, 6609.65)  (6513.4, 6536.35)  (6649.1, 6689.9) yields 0.02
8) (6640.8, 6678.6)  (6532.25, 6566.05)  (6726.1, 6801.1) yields -0.02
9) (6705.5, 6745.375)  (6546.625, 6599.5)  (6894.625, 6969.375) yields -0.02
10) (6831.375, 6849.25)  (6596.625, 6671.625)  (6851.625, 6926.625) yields -0.01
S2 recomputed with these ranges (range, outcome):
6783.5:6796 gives 68.4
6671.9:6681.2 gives 68.6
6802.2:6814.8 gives 67.8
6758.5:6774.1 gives 68.1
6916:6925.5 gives 66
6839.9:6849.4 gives 67.3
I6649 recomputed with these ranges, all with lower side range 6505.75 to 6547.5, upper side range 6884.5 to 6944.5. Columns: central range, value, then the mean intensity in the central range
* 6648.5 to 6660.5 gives -0.1 A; 70.2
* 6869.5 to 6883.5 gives 0.1 A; 67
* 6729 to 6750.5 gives -0.2 A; 69.2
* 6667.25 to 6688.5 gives 0.0 A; 69.1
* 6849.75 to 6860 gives 0.1 A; 67.2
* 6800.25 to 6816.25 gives 0.0 A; 67.9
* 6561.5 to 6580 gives 0.7 A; 67.5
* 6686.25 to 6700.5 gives -0.1 A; 69.5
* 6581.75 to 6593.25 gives -0.1 A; 70.5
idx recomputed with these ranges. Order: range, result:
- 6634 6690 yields 69.5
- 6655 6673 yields 69.4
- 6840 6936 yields 67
